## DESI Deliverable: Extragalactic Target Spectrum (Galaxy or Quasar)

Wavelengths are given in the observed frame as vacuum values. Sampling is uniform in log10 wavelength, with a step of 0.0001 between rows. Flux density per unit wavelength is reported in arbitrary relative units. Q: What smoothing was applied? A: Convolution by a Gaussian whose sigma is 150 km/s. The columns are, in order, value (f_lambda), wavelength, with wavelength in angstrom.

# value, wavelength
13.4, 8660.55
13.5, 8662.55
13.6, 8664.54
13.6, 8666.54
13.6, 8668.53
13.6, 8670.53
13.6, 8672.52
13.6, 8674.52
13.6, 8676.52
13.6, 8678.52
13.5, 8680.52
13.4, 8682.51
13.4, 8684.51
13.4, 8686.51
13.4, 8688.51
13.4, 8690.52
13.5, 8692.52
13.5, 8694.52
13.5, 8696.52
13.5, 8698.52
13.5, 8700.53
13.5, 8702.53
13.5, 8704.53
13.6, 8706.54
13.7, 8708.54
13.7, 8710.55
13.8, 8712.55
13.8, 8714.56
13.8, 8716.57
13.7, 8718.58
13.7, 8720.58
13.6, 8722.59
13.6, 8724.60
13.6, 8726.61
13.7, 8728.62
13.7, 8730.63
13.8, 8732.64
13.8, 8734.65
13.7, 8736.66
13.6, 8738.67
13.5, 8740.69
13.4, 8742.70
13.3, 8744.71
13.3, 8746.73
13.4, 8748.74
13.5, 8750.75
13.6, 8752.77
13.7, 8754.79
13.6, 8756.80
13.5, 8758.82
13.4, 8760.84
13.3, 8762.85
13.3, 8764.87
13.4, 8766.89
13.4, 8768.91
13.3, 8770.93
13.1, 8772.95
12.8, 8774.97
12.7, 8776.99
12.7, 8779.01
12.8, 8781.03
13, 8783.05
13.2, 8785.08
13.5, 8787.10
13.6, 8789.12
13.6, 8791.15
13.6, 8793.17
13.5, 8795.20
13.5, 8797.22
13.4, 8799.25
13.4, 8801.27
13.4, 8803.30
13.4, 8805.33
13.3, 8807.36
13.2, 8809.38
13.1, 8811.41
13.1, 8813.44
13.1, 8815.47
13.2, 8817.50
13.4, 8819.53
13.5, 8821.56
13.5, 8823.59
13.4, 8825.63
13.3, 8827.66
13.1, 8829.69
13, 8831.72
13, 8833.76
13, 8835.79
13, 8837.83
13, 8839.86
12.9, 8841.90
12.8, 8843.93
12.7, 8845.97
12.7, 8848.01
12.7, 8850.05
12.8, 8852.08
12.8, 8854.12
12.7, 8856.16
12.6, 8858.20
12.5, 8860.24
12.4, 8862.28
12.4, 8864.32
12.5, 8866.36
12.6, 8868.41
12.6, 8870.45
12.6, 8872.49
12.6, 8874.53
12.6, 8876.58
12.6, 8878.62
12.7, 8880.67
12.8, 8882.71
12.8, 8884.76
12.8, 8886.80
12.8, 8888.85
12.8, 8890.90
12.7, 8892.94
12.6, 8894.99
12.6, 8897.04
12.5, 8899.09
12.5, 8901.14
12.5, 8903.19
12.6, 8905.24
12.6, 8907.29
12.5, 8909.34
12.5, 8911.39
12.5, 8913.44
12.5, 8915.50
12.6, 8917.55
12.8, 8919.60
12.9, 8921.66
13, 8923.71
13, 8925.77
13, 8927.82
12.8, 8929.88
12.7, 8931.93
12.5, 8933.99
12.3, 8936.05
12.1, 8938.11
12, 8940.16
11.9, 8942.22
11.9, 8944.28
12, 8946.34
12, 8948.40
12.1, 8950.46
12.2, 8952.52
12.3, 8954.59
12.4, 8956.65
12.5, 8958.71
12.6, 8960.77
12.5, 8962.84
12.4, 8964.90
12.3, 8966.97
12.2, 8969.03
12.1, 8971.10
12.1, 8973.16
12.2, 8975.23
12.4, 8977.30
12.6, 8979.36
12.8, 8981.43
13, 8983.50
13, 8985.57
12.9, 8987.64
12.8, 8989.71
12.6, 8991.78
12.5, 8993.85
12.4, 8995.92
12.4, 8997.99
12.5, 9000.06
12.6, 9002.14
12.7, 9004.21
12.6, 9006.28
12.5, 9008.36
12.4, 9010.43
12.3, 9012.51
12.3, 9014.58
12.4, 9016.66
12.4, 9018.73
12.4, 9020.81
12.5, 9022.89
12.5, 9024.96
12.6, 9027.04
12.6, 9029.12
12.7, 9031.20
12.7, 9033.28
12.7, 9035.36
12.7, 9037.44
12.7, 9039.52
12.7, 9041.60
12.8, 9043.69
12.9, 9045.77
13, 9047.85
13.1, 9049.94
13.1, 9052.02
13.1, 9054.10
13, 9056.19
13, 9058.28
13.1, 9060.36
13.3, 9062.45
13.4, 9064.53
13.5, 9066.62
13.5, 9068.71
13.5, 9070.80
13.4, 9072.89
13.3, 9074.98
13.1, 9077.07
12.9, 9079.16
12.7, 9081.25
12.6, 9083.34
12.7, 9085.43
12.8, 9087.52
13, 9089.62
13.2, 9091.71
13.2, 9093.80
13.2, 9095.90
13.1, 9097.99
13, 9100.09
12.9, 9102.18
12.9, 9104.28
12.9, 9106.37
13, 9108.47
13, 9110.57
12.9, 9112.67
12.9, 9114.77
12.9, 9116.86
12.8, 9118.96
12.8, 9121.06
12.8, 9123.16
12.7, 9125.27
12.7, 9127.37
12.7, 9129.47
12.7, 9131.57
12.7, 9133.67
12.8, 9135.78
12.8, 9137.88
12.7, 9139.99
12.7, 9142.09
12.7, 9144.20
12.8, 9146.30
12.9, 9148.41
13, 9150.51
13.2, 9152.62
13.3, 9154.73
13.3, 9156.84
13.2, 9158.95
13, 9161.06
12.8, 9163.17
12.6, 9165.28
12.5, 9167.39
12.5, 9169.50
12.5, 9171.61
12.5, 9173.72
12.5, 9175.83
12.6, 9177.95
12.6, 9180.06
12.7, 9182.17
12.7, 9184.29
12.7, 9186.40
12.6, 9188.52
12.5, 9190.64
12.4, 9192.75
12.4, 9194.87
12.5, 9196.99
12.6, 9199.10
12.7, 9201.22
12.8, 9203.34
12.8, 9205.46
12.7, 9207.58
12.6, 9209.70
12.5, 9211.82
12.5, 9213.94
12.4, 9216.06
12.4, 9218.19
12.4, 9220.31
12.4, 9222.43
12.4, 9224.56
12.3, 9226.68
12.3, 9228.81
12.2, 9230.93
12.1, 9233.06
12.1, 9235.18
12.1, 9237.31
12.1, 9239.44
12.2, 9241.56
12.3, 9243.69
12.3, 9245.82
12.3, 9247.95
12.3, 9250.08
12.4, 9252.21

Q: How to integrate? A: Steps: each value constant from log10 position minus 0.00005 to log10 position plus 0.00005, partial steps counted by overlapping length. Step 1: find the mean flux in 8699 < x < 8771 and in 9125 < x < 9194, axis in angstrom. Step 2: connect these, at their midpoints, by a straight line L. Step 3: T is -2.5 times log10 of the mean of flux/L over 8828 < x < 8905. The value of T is 0.05 mag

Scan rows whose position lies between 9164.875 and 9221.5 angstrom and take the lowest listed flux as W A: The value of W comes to 12.4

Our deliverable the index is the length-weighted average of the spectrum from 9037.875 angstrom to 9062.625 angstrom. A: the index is 13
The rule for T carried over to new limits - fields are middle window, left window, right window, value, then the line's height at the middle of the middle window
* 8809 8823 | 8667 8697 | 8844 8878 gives -0.03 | 12.8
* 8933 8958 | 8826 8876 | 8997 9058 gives 0.05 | 12.7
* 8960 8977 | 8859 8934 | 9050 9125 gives 0.04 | 12.8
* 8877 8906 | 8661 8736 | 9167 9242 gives 0.04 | 13.2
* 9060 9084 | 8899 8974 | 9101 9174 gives -0.04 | 12.7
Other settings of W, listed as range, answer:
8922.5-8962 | 11.9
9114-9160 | 12.7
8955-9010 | 12.1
